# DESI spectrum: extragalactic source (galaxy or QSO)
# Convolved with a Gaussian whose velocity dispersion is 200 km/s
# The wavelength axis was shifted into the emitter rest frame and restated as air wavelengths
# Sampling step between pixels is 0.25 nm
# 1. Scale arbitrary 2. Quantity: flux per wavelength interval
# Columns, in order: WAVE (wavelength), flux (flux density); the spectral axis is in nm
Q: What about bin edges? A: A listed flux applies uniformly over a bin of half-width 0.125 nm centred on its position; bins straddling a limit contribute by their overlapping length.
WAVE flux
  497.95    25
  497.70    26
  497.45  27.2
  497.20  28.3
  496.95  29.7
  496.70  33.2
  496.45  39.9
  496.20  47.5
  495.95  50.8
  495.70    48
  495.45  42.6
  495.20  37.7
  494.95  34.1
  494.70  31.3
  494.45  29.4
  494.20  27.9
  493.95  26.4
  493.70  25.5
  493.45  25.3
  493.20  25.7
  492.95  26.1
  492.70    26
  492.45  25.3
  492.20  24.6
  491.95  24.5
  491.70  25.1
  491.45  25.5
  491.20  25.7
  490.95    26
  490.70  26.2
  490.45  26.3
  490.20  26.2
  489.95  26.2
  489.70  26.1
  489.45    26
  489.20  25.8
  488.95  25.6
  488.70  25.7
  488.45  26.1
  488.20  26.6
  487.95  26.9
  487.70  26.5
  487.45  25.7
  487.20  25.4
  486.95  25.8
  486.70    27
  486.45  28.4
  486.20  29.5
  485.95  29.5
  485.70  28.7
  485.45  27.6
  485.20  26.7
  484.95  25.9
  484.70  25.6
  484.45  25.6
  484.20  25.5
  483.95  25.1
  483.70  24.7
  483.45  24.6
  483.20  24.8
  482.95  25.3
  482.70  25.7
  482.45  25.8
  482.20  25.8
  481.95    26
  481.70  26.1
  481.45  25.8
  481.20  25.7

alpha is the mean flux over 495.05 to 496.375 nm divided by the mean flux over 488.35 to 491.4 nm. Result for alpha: 1.7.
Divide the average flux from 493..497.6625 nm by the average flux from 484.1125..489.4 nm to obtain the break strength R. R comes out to 1.26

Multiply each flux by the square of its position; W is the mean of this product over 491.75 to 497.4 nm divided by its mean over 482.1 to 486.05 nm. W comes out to 1.3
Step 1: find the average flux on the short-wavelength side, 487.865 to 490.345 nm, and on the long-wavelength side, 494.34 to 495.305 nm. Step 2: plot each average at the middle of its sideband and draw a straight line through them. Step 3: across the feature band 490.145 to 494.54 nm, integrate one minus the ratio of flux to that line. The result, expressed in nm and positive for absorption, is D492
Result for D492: 0.59 nm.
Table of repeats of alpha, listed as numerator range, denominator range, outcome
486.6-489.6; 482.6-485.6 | 1.02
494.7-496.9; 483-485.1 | 1.61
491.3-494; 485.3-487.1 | 0.91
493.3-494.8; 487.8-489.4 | 1.05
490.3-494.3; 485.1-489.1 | 0.95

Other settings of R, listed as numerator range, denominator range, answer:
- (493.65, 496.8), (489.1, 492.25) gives 1.43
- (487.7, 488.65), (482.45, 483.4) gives 1.05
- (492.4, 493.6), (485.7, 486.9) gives 0.90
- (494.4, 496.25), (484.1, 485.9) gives 1.51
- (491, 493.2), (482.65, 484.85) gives 1.01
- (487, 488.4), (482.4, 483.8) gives 1.04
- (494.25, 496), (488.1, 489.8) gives 1.47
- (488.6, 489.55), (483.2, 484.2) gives 1.04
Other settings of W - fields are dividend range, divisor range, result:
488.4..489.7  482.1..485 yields 1.04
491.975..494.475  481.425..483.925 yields 1.07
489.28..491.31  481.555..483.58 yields 1.06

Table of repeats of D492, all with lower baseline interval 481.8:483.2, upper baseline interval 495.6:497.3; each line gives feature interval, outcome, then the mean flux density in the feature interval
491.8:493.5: 0.50 nm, 25.4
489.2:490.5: 0.27 nm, 26.1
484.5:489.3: 0.51 nm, 26.8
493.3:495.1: 0.42 nm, 28.6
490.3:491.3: 0.23 nm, 26.1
